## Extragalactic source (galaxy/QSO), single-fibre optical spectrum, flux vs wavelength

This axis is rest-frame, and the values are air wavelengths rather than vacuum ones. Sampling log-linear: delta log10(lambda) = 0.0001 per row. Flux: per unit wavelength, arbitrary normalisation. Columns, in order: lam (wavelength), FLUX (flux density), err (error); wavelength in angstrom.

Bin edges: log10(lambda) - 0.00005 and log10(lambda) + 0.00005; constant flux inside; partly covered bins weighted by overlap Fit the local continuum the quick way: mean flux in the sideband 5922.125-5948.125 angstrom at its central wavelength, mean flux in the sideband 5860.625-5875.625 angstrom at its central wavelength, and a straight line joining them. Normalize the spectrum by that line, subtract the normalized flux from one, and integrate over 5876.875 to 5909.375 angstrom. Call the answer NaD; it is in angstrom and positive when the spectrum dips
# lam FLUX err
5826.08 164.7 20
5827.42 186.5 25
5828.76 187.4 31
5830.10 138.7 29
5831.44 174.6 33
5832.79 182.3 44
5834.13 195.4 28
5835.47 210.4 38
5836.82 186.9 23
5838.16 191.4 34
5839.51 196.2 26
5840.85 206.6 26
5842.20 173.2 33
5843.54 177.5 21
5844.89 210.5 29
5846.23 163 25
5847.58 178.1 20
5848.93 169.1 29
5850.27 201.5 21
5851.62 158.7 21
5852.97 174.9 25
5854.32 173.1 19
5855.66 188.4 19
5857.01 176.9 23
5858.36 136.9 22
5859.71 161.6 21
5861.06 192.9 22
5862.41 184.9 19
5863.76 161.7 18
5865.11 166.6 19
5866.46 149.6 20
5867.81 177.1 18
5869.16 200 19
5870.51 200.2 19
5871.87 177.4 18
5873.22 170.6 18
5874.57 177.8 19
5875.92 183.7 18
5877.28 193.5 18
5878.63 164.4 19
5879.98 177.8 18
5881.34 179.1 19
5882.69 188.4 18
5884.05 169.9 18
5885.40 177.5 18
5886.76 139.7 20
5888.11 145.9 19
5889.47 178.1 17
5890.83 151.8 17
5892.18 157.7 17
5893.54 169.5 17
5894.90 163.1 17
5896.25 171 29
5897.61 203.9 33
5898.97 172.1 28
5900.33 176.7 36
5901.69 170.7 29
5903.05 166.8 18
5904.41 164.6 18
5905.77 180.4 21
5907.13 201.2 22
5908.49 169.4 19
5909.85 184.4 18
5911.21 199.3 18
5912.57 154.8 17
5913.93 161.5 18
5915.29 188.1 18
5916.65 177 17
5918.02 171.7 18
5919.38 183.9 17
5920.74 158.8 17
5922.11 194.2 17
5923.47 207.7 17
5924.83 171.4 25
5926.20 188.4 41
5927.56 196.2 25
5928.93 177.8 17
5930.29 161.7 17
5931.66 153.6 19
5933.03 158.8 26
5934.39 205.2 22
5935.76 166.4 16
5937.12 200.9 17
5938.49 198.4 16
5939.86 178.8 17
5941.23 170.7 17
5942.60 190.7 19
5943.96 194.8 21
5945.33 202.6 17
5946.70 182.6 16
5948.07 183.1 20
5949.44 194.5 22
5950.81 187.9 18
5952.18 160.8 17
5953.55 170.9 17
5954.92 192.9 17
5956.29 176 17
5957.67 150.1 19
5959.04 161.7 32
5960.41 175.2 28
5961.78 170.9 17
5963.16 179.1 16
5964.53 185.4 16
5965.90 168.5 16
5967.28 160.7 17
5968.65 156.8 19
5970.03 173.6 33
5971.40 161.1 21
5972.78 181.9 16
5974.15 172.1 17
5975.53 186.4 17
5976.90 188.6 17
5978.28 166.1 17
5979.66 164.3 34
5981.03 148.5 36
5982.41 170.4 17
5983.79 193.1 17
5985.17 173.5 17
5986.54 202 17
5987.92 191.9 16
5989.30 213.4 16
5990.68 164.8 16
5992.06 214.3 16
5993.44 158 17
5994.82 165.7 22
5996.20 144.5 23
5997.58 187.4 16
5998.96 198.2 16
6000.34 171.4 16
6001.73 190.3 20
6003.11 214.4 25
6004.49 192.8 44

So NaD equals 1.47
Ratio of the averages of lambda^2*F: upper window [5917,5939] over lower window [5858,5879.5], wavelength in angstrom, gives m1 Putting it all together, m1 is 1.05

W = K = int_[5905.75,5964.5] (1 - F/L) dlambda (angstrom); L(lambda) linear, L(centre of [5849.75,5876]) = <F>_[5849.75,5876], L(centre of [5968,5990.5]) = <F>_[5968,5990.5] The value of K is -1.1 angstrom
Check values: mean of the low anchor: 175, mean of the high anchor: 177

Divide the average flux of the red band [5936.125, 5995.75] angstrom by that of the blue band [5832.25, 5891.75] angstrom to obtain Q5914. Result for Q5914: 1.00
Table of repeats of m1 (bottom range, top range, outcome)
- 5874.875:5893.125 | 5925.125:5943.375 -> 1.08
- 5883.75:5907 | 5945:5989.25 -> 1.07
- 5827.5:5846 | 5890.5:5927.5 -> 0.97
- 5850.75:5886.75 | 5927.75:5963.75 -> 1.05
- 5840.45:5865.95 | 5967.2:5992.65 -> 1.06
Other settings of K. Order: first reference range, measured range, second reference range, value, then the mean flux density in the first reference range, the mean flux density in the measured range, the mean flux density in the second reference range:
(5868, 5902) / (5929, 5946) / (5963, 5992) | -0.56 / 174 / 182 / 177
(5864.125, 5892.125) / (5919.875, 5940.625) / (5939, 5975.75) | -0.69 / 173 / 181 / 177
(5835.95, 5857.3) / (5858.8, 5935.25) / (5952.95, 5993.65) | 2.07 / 183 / 175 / 176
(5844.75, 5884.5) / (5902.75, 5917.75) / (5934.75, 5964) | 0.14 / 177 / 177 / 181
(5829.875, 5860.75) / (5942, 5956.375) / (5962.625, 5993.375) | -0.59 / 180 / 186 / 178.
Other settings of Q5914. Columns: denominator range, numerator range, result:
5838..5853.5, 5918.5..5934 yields 0.97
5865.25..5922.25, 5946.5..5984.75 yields 0.99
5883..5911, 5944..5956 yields 1.08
